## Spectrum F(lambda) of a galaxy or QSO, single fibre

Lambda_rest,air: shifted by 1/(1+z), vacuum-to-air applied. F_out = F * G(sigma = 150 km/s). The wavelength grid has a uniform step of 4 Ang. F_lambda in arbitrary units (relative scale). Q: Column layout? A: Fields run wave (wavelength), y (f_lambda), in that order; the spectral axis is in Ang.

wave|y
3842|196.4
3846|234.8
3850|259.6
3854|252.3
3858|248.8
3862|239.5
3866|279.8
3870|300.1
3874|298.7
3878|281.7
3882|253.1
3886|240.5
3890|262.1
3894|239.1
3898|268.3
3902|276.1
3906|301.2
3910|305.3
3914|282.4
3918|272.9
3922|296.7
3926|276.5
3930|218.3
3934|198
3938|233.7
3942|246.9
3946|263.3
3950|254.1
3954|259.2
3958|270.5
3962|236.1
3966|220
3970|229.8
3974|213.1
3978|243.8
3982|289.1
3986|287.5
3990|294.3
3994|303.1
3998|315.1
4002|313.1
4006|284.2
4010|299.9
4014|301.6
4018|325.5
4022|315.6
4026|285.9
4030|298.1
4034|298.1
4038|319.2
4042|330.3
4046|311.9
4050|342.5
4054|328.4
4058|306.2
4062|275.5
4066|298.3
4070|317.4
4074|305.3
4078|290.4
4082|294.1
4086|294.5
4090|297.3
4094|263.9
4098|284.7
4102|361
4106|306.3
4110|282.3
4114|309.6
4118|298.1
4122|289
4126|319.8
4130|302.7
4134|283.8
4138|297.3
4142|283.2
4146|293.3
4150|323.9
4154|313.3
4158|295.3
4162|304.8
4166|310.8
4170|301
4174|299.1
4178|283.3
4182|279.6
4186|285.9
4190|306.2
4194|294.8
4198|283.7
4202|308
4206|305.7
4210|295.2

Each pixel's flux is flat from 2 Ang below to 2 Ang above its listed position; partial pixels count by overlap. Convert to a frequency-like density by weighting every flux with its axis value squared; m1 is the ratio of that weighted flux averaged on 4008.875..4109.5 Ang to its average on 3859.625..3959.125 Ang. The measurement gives 1.25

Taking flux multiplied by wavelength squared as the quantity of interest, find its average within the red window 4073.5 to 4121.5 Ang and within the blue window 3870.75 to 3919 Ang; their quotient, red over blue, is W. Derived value 1.20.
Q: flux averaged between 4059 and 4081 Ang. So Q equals 298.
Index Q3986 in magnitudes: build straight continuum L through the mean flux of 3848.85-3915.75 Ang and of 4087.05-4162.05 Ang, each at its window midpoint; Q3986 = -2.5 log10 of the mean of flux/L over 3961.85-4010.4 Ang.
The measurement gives 0.04 mag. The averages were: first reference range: 270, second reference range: 300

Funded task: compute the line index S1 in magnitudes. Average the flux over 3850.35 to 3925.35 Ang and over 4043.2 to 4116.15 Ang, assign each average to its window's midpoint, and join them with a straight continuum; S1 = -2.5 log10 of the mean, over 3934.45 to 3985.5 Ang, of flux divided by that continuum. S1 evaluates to 0.15 mag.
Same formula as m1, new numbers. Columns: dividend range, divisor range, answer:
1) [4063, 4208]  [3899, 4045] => 1.17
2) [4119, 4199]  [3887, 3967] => 1.29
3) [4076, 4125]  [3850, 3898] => 1.27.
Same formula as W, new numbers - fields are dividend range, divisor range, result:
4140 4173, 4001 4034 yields 1.07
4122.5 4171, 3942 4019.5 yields 1.20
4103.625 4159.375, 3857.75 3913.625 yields 1.25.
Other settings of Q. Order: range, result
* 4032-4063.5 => 315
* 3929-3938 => 213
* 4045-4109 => 304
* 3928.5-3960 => 243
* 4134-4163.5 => 300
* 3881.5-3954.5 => 261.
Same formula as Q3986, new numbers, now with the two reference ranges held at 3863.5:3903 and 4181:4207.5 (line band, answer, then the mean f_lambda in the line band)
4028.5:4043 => -0.10 mag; 311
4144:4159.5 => -0.05 mag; 307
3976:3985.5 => 0.03 mag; 270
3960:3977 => 0.22 mag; 226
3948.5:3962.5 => 0.07 mag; 257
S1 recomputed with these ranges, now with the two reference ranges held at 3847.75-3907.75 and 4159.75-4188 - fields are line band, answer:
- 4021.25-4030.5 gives -0.07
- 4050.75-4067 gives -0.08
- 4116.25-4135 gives -0.03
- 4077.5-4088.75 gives -0.03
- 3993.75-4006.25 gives -0.11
